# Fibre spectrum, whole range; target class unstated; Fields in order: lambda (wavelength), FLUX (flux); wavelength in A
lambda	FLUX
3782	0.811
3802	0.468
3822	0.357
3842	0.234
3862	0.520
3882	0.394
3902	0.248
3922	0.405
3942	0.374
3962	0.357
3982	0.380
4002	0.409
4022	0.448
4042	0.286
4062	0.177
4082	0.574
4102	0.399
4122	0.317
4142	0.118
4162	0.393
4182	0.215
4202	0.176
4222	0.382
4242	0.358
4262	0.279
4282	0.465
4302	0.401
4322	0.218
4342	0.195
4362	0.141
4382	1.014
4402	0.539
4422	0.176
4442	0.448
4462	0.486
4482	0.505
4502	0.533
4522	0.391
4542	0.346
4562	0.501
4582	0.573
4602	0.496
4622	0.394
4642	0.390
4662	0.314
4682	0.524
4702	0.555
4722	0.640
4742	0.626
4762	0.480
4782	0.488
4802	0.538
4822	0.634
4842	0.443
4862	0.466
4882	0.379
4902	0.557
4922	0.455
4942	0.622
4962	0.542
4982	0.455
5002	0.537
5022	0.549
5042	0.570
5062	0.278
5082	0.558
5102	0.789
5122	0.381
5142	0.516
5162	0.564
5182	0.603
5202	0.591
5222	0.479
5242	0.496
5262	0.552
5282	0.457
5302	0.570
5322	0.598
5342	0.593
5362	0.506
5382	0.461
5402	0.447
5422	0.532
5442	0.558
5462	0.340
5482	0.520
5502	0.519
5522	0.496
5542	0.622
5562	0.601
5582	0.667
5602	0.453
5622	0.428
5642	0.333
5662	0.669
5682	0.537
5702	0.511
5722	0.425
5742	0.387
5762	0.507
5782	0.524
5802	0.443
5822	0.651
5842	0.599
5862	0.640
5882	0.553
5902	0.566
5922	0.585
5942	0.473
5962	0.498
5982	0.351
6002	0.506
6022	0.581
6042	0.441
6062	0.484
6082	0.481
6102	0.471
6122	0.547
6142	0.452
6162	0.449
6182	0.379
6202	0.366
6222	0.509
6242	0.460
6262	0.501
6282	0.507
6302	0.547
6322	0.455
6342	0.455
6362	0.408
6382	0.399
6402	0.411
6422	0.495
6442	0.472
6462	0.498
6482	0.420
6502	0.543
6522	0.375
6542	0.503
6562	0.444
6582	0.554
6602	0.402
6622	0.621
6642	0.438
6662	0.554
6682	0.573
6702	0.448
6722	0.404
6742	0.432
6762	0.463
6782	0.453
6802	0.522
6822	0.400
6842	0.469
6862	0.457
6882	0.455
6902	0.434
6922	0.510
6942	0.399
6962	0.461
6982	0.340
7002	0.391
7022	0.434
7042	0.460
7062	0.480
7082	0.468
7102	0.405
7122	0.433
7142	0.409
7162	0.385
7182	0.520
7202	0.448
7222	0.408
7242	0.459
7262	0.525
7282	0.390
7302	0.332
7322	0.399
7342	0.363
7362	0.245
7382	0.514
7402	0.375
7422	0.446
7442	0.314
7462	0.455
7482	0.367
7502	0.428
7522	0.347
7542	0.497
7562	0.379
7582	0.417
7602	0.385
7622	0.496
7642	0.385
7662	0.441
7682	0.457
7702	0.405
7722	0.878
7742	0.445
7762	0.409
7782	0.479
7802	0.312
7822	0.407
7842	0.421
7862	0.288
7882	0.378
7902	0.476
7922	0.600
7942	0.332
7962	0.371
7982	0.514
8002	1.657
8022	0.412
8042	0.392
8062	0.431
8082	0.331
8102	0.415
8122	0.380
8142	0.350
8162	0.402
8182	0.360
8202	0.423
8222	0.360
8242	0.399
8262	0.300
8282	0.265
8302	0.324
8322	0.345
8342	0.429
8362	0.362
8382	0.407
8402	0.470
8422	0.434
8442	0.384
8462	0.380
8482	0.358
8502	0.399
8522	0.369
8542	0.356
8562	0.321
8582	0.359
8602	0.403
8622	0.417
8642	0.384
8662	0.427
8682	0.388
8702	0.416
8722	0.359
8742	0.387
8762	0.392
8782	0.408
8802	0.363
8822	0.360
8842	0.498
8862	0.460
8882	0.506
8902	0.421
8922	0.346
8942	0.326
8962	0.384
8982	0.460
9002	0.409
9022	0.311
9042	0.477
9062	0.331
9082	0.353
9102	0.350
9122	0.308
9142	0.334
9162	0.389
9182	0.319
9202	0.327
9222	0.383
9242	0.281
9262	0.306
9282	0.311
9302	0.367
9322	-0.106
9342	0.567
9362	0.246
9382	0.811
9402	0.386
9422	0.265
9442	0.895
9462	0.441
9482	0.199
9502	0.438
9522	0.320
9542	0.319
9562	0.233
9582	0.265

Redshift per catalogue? 0.18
